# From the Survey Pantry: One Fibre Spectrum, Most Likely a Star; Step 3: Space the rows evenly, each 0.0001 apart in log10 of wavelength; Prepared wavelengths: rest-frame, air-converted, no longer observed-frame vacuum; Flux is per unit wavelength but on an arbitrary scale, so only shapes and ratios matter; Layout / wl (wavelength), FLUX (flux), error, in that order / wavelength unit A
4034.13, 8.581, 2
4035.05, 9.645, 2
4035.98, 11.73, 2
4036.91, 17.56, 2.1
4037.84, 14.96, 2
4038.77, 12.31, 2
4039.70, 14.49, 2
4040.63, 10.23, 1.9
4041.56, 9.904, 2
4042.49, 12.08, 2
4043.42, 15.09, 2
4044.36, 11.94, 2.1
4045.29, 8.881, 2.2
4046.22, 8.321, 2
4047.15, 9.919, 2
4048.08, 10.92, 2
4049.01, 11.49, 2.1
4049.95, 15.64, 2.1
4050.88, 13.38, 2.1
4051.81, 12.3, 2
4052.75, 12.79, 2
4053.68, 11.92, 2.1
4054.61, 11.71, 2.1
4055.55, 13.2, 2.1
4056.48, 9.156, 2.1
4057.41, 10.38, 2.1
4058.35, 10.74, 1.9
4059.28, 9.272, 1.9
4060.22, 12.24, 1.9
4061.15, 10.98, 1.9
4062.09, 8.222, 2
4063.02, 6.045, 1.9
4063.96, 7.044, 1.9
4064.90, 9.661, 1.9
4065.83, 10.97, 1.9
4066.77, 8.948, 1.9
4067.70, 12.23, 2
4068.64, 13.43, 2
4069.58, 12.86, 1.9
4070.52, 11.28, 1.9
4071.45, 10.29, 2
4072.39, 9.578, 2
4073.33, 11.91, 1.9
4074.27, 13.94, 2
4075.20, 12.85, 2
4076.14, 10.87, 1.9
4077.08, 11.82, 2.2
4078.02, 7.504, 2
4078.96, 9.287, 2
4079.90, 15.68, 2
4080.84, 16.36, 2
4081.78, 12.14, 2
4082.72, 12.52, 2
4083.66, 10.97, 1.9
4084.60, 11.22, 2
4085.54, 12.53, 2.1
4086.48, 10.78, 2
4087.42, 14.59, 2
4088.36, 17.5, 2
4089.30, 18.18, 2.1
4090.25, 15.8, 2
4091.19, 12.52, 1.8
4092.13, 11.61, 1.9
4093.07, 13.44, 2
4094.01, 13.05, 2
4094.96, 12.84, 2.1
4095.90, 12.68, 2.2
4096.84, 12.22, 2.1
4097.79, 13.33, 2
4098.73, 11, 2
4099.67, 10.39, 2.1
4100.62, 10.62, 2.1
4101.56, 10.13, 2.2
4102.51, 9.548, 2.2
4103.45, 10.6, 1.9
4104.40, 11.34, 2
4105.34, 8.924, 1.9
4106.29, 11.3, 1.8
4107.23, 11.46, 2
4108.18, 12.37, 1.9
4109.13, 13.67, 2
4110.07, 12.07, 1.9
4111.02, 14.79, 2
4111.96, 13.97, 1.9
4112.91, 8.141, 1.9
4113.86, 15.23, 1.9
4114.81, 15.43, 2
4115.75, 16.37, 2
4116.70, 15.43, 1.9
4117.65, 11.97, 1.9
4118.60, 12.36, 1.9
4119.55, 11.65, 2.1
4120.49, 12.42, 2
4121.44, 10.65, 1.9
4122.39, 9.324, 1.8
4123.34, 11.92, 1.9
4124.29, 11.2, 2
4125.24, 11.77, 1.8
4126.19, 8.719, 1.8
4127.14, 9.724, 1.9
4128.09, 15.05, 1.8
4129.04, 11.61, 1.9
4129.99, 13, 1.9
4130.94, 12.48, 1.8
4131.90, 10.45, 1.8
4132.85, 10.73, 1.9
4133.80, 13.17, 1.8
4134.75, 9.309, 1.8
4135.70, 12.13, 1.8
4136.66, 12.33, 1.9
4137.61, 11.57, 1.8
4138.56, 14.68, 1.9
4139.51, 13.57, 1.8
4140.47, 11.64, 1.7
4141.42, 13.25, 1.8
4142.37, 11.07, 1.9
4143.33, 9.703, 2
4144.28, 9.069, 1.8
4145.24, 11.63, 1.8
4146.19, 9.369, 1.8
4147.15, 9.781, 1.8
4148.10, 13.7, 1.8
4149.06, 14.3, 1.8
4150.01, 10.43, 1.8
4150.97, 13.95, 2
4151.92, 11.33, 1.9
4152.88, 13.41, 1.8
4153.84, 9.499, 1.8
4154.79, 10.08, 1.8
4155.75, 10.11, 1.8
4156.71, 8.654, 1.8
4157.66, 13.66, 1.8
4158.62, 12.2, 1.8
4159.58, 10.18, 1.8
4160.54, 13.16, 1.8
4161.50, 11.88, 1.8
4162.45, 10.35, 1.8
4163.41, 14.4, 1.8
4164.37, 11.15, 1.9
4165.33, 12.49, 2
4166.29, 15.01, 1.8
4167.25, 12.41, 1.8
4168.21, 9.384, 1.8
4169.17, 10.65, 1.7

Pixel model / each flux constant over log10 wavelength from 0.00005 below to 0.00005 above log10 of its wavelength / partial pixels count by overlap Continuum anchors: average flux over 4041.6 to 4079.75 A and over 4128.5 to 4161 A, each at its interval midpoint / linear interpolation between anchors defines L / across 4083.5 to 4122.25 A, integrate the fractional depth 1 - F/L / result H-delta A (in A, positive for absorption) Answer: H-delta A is -4.1 A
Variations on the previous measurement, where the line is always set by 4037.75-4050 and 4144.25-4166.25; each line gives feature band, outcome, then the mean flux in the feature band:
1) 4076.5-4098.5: -2.48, 12.9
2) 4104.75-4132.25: -1.32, 12.2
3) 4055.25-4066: 1.75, 9.75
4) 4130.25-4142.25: -0.48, 12.1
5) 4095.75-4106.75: 0.64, 11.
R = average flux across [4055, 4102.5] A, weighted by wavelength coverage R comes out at 11.7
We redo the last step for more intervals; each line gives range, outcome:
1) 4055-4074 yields 10.5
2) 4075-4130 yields 12.3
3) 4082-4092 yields 13.6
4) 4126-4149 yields 11.7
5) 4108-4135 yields 12.3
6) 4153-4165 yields 11.4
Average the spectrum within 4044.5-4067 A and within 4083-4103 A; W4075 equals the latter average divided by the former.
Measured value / 1.19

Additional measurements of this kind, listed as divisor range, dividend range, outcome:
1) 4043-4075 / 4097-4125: 1.08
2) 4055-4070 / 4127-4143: 1.17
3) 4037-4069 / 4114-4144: 1.07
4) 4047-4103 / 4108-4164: 1.01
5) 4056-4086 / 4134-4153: 1.07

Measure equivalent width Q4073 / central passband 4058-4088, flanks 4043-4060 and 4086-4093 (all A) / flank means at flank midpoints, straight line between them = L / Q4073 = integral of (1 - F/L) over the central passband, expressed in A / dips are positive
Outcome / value 4.4 A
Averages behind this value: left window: 11.5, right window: 14.4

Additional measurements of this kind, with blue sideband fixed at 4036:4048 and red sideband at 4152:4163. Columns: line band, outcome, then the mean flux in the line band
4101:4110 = 0.4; 11.1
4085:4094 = -1.8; 14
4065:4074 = 0.5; 11.3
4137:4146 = -0.3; 11.7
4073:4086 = -0.3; 12.1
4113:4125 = -1.2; 12.7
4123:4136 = -0.1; 11.5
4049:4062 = 0.3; 11.7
